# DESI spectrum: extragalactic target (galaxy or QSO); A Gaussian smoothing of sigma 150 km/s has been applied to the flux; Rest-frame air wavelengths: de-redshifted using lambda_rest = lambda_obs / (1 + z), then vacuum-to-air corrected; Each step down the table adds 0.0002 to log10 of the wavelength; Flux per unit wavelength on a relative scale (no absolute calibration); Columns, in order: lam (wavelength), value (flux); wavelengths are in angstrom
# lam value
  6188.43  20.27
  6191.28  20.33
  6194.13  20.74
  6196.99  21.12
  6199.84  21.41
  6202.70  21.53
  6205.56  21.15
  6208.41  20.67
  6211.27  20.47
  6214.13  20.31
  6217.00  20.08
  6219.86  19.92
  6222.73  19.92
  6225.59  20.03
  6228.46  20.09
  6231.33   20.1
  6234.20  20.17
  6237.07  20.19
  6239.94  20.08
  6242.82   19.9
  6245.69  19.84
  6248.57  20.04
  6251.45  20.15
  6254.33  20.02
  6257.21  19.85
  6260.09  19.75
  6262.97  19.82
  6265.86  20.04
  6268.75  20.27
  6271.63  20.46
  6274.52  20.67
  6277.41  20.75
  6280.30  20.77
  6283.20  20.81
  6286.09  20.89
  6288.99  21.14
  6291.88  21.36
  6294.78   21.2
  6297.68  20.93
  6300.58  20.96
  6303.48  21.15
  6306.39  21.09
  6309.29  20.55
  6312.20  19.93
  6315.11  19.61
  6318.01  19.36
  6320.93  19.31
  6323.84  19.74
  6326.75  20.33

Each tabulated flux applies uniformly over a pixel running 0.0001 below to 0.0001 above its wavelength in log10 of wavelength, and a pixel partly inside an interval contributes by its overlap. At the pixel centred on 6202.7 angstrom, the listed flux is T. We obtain 21.53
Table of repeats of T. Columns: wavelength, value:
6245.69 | 19.84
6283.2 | 20.81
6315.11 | 19.61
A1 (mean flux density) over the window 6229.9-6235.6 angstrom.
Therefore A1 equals 20.1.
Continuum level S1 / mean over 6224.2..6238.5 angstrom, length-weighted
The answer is 20.1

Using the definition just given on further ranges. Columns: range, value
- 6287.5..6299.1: 21.2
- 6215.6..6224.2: 20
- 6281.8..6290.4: 20.9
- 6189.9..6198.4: 20.7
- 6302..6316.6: 20.5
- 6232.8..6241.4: 20.1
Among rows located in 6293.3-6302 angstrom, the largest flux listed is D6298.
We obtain 21.2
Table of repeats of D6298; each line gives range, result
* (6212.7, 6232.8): 20.31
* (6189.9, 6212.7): 21.53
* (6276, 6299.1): 21.36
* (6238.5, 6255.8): 20.15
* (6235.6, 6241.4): 20.19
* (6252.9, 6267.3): 20.04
